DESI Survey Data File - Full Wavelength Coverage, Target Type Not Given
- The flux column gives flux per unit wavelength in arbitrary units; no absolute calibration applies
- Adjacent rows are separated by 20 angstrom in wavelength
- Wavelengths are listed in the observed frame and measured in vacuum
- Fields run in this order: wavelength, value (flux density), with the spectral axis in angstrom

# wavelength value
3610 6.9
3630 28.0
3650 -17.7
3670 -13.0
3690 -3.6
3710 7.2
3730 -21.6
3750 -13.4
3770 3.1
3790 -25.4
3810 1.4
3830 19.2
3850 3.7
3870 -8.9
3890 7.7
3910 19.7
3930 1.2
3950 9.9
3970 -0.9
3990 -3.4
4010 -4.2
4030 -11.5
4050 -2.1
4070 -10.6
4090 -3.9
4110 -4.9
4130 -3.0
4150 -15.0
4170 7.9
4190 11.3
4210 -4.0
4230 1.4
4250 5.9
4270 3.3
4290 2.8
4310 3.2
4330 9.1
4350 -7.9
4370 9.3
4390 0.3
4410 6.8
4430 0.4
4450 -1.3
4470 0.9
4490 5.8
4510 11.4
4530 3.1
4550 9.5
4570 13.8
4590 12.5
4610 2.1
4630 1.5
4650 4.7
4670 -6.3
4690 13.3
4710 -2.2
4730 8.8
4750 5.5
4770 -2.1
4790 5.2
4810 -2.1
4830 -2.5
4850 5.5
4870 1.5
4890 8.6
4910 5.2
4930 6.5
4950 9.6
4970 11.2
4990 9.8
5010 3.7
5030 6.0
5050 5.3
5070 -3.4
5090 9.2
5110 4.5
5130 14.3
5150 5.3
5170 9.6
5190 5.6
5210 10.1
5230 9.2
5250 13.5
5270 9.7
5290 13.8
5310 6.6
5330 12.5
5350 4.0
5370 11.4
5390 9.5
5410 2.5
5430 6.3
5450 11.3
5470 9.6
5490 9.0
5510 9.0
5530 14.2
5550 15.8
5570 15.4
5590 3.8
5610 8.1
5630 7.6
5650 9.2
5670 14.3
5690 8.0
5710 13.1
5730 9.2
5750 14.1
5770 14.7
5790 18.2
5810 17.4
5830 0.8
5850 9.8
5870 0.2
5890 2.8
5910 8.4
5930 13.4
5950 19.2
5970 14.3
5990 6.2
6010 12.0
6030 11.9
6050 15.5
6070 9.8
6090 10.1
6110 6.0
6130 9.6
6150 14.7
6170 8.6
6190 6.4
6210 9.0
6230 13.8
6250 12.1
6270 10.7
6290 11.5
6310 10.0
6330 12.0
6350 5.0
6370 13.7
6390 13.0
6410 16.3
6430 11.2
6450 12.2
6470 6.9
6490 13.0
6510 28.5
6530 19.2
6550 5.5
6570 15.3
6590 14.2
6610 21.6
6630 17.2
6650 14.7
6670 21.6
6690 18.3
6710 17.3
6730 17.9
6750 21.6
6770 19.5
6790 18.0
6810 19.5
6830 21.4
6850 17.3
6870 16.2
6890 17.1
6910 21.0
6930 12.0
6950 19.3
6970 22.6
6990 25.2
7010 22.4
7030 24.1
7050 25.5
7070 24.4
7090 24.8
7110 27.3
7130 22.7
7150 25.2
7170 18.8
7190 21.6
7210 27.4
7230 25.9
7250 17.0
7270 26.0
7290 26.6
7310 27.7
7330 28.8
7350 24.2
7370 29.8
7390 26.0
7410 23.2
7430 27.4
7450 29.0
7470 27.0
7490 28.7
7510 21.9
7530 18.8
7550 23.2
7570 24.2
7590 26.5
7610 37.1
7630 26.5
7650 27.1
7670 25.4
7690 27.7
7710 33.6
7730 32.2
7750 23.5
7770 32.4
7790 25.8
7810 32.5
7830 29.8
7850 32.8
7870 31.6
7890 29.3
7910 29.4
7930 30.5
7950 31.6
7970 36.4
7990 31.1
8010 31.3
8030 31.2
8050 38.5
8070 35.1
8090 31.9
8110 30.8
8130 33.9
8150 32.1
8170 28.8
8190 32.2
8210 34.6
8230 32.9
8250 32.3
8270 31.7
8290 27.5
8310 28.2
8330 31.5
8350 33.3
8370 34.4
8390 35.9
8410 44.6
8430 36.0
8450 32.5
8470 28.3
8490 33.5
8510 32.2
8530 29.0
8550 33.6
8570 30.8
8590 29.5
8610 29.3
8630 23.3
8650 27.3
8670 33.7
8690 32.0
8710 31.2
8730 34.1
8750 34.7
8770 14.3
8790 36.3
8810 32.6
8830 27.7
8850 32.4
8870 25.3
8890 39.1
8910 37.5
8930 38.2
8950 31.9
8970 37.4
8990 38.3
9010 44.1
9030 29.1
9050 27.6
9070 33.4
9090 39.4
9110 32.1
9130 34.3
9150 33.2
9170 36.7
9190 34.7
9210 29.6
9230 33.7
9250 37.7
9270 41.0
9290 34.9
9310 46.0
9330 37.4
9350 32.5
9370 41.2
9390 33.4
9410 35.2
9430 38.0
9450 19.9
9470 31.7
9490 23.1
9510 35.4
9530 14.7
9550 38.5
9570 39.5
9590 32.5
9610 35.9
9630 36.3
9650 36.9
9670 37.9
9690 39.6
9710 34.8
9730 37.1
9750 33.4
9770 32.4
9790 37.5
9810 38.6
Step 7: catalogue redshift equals 0.747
